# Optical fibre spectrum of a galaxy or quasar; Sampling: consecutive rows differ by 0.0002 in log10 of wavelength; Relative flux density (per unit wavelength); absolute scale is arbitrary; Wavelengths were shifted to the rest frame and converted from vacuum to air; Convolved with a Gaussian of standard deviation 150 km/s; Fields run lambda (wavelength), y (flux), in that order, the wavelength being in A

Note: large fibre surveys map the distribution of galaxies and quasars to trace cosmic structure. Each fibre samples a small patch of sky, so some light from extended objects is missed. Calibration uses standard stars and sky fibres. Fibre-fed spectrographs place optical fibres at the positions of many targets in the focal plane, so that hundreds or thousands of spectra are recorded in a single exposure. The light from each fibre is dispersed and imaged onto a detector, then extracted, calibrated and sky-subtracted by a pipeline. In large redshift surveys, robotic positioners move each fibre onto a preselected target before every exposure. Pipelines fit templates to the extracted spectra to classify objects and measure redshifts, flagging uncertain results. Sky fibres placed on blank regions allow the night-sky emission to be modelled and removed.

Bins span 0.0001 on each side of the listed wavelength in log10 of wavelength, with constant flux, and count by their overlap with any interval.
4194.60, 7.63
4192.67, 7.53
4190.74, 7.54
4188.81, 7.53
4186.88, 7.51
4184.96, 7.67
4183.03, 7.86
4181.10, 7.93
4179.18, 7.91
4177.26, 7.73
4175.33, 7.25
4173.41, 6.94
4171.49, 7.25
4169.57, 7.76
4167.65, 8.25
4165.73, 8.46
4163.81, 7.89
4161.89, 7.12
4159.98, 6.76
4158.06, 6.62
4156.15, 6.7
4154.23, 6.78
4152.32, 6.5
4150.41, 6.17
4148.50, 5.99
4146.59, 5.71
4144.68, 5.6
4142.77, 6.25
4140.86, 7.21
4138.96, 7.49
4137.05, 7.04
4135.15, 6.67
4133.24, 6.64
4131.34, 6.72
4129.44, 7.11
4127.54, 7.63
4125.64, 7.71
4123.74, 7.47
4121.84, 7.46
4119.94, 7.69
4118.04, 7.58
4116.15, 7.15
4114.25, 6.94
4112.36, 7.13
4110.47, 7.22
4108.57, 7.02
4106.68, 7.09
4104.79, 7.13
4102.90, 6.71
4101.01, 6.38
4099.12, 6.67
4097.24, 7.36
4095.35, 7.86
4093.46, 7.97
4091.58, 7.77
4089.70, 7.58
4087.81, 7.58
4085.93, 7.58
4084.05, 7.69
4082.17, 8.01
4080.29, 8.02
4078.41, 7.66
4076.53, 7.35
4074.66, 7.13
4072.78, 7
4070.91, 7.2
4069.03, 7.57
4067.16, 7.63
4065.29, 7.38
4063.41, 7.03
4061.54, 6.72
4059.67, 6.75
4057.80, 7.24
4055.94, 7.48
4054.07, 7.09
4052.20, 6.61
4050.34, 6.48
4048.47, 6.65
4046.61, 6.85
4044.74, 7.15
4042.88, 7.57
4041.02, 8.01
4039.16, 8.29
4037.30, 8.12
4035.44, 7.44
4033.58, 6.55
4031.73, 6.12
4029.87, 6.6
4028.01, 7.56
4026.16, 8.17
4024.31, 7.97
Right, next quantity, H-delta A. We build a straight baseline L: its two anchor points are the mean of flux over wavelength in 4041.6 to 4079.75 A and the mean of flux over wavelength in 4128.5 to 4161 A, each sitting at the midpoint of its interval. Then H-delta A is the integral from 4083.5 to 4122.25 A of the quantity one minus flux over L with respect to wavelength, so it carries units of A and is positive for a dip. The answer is -2.5 A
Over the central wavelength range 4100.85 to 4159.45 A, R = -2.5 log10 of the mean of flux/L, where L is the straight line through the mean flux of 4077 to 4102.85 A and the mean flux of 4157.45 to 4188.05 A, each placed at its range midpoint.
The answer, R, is 0.10 mag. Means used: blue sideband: 7.51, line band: 6.89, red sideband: 7.57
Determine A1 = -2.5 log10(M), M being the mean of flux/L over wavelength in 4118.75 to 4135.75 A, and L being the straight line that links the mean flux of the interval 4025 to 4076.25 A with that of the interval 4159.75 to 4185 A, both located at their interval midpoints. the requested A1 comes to 0.04 mag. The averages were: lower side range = 7.21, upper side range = 7.65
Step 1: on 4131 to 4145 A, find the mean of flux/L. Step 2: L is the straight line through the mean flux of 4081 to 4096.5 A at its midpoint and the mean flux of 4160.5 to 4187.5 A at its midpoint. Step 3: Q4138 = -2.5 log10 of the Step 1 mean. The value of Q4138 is 0.14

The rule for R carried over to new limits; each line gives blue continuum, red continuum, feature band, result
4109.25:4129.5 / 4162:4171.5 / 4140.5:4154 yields 0.236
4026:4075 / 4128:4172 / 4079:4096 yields -0.102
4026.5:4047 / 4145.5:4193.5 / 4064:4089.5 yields -0.031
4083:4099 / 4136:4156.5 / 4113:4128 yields -0.064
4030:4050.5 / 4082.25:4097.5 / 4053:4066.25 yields 0.046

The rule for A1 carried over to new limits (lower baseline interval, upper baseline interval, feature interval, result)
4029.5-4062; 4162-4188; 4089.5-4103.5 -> 0.01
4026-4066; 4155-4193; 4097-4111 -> 0.06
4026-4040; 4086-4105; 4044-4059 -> 0.06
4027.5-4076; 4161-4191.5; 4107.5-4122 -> 0.02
